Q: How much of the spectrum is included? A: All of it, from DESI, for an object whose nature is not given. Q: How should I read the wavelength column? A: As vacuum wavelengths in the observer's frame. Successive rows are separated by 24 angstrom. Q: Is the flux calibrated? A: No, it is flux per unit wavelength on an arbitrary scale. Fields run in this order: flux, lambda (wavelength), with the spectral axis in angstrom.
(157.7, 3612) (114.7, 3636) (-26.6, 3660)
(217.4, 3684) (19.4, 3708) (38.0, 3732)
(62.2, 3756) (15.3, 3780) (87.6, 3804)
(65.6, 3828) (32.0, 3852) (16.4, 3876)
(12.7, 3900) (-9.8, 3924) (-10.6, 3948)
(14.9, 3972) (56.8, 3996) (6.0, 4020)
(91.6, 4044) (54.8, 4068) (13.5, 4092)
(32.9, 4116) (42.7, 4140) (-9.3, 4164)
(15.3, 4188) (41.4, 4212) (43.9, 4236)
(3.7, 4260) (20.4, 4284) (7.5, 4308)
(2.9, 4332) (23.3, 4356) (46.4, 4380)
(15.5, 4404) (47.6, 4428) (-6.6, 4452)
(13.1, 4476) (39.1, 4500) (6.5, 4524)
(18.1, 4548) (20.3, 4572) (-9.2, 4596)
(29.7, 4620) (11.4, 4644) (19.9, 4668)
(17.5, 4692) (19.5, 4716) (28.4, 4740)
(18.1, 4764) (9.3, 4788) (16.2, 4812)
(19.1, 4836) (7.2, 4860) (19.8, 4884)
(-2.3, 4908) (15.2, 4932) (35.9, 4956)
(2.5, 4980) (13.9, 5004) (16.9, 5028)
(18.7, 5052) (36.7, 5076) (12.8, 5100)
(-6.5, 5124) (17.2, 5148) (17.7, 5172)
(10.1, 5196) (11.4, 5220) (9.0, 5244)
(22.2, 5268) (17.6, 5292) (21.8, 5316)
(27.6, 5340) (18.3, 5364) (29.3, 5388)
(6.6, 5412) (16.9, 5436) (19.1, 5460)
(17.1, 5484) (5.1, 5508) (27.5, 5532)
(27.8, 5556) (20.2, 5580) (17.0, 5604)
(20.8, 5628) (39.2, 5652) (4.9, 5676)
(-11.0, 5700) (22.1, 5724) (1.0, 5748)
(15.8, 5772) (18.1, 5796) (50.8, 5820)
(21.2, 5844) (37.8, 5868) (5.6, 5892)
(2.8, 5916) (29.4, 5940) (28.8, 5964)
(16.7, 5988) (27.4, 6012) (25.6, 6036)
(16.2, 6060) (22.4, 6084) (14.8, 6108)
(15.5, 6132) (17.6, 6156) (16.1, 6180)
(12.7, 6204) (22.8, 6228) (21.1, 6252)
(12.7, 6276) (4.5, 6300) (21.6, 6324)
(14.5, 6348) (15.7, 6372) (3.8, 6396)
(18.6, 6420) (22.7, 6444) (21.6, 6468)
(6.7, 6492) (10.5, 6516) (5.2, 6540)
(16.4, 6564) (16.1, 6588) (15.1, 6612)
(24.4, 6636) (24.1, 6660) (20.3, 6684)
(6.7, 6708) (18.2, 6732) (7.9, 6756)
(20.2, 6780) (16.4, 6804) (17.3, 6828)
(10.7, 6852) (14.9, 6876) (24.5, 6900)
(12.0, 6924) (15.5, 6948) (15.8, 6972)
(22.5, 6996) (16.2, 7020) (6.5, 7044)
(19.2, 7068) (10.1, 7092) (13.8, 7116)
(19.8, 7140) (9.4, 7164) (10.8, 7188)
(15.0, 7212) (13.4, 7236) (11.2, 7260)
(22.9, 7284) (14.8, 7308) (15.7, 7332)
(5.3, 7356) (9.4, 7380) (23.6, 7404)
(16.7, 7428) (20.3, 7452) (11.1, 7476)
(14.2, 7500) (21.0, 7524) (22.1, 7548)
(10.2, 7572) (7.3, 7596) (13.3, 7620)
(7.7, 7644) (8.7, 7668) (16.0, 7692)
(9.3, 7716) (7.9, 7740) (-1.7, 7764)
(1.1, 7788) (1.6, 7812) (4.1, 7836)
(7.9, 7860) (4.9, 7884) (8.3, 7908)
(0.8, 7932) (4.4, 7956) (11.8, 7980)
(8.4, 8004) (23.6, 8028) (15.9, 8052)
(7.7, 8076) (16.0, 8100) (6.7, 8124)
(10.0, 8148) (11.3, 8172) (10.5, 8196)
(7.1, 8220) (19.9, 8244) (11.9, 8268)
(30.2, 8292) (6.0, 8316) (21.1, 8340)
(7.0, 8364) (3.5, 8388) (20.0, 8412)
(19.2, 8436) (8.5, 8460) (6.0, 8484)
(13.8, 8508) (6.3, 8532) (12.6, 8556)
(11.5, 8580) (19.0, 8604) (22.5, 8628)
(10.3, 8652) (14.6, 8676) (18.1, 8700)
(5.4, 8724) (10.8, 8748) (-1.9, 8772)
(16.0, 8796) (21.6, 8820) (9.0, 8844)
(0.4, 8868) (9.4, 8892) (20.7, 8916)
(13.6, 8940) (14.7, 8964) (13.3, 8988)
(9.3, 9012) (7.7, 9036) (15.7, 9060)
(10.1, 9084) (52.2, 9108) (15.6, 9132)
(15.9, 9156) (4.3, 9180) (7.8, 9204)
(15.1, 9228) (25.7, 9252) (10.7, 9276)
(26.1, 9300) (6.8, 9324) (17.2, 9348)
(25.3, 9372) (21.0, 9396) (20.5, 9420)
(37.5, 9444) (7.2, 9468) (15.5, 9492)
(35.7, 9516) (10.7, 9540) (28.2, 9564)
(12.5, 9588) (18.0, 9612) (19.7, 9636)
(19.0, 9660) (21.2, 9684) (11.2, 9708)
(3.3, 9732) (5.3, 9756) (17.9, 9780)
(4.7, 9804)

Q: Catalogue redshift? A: 1.441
